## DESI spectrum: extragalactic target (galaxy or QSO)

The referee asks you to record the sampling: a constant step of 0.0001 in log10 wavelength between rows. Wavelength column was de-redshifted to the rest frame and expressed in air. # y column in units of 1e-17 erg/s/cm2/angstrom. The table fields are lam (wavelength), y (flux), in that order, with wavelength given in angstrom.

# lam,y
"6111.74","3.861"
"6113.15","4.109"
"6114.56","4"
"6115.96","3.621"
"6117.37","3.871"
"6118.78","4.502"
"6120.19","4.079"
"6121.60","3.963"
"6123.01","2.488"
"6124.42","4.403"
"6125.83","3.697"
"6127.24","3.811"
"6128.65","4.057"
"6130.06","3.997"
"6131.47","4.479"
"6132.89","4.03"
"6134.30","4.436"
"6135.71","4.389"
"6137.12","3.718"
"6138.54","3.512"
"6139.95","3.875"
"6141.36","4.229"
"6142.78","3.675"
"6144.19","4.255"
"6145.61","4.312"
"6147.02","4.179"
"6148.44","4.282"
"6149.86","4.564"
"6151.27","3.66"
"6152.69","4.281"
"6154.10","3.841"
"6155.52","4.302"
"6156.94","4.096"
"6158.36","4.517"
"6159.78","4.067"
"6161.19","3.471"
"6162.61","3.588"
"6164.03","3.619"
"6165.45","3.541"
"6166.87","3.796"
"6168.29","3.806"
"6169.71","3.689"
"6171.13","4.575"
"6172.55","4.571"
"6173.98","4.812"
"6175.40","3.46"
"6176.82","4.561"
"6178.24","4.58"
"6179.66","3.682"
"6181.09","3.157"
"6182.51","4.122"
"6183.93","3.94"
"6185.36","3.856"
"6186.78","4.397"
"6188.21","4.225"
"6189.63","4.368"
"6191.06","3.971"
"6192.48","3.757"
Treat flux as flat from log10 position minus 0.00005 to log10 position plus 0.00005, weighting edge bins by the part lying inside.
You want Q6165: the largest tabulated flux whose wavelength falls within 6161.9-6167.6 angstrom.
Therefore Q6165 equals 3.796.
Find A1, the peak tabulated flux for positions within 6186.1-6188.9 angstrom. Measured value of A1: 4.397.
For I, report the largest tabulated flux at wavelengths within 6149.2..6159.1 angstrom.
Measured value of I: 4.564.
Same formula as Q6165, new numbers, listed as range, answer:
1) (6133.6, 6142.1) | 4.436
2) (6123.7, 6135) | 4.479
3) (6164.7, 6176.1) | 4.812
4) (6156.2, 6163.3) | 4.517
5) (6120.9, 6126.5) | 4.403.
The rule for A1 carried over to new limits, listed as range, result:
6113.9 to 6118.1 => 4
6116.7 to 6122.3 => 4.502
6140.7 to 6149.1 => 4.312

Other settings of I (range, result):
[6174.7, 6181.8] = 4.58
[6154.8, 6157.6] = 4.302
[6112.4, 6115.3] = 4.109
